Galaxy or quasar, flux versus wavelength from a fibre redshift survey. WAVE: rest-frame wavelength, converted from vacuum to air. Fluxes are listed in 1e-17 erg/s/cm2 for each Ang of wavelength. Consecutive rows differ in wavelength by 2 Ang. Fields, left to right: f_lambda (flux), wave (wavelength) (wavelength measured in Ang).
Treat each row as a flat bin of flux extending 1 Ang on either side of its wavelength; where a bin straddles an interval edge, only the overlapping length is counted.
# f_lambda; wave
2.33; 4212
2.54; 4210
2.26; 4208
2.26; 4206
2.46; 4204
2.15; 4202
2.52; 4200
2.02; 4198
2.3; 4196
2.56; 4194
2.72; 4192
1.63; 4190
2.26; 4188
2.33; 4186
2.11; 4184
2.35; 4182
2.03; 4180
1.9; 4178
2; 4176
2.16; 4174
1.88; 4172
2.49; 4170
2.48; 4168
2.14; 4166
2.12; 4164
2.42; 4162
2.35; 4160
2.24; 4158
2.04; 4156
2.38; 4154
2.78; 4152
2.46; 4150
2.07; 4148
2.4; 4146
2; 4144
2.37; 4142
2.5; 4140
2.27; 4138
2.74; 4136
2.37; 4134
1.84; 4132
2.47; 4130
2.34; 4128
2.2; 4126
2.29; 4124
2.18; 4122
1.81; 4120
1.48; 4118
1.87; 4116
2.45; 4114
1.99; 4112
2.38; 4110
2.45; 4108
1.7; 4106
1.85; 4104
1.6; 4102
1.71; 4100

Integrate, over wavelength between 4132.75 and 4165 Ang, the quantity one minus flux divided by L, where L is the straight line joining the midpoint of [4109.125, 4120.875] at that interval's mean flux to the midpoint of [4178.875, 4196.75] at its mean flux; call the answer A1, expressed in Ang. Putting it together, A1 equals -3.5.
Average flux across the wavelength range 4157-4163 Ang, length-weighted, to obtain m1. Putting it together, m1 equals 2.34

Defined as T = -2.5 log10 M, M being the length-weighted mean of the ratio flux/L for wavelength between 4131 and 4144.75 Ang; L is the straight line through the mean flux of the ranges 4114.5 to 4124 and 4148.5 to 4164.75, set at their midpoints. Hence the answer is -0.09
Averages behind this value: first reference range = 1.92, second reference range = 2.34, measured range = 2.3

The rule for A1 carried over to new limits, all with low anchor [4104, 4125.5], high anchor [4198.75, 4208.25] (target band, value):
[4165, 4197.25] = 0.7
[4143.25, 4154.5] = -1.0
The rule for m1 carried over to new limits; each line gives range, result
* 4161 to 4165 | 2.27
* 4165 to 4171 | 2.37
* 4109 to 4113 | 2.19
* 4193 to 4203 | 2.31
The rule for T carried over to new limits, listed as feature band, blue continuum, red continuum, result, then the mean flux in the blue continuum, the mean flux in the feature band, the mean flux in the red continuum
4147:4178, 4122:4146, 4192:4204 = 0.03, 2.31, 2.26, 2.36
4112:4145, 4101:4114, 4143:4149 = -0.05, 2.03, 2.19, 2.16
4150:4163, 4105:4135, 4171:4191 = -0.14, 2.12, 2.38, 2.06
